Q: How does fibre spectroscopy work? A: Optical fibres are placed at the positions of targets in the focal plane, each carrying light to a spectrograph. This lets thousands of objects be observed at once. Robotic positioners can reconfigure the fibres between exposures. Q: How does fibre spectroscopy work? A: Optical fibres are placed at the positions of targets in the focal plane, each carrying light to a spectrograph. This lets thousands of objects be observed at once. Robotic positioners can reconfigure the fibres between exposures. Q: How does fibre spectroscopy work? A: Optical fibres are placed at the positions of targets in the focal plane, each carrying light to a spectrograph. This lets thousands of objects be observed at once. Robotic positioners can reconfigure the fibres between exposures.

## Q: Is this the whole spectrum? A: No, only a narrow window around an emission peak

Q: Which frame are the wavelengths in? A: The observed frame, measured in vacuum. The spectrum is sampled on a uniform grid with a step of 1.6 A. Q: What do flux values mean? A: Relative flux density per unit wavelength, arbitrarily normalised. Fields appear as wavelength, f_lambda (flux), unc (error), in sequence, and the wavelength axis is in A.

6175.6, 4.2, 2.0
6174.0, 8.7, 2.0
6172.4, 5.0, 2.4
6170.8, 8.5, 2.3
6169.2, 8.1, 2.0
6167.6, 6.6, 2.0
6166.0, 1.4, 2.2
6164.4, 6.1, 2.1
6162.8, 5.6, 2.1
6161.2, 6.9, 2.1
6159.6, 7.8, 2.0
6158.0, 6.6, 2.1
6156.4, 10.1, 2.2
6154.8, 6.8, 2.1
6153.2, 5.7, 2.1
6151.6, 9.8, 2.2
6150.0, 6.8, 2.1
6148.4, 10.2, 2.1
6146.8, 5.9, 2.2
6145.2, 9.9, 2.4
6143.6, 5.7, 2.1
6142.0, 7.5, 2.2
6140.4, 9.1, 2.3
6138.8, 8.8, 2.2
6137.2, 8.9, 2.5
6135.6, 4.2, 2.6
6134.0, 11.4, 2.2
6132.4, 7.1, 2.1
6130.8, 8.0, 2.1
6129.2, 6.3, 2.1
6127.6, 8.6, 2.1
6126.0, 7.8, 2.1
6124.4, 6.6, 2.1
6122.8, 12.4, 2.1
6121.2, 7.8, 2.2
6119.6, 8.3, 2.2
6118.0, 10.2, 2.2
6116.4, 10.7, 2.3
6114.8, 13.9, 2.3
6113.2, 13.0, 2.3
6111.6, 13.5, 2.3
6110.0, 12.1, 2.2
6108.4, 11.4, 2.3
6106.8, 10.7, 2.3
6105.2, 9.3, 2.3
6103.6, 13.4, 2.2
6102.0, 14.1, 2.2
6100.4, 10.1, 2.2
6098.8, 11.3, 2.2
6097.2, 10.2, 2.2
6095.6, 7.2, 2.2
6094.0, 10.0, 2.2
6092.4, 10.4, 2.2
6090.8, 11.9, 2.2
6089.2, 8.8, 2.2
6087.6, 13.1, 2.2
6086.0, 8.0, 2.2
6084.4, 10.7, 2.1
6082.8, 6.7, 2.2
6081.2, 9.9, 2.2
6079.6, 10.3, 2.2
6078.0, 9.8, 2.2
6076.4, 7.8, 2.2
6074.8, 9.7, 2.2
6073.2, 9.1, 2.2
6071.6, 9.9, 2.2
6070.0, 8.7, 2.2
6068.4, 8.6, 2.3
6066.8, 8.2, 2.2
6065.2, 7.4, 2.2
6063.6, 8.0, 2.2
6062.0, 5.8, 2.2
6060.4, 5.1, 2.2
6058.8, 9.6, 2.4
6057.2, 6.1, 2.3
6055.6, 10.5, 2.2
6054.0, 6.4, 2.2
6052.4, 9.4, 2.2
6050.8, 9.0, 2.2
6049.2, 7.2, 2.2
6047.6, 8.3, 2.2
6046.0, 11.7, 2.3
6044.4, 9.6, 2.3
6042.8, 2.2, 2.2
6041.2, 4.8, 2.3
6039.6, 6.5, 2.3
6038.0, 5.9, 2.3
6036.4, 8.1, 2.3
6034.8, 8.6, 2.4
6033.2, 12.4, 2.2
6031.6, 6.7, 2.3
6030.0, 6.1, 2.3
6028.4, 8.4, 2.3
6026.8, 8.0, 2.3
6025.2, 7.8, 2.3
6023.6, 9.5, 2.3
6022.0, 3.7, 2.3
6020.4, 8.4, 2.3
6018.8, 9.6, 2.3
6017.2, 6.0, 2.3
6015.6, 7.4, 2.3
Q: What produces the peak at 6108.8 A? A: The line C III] 1909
